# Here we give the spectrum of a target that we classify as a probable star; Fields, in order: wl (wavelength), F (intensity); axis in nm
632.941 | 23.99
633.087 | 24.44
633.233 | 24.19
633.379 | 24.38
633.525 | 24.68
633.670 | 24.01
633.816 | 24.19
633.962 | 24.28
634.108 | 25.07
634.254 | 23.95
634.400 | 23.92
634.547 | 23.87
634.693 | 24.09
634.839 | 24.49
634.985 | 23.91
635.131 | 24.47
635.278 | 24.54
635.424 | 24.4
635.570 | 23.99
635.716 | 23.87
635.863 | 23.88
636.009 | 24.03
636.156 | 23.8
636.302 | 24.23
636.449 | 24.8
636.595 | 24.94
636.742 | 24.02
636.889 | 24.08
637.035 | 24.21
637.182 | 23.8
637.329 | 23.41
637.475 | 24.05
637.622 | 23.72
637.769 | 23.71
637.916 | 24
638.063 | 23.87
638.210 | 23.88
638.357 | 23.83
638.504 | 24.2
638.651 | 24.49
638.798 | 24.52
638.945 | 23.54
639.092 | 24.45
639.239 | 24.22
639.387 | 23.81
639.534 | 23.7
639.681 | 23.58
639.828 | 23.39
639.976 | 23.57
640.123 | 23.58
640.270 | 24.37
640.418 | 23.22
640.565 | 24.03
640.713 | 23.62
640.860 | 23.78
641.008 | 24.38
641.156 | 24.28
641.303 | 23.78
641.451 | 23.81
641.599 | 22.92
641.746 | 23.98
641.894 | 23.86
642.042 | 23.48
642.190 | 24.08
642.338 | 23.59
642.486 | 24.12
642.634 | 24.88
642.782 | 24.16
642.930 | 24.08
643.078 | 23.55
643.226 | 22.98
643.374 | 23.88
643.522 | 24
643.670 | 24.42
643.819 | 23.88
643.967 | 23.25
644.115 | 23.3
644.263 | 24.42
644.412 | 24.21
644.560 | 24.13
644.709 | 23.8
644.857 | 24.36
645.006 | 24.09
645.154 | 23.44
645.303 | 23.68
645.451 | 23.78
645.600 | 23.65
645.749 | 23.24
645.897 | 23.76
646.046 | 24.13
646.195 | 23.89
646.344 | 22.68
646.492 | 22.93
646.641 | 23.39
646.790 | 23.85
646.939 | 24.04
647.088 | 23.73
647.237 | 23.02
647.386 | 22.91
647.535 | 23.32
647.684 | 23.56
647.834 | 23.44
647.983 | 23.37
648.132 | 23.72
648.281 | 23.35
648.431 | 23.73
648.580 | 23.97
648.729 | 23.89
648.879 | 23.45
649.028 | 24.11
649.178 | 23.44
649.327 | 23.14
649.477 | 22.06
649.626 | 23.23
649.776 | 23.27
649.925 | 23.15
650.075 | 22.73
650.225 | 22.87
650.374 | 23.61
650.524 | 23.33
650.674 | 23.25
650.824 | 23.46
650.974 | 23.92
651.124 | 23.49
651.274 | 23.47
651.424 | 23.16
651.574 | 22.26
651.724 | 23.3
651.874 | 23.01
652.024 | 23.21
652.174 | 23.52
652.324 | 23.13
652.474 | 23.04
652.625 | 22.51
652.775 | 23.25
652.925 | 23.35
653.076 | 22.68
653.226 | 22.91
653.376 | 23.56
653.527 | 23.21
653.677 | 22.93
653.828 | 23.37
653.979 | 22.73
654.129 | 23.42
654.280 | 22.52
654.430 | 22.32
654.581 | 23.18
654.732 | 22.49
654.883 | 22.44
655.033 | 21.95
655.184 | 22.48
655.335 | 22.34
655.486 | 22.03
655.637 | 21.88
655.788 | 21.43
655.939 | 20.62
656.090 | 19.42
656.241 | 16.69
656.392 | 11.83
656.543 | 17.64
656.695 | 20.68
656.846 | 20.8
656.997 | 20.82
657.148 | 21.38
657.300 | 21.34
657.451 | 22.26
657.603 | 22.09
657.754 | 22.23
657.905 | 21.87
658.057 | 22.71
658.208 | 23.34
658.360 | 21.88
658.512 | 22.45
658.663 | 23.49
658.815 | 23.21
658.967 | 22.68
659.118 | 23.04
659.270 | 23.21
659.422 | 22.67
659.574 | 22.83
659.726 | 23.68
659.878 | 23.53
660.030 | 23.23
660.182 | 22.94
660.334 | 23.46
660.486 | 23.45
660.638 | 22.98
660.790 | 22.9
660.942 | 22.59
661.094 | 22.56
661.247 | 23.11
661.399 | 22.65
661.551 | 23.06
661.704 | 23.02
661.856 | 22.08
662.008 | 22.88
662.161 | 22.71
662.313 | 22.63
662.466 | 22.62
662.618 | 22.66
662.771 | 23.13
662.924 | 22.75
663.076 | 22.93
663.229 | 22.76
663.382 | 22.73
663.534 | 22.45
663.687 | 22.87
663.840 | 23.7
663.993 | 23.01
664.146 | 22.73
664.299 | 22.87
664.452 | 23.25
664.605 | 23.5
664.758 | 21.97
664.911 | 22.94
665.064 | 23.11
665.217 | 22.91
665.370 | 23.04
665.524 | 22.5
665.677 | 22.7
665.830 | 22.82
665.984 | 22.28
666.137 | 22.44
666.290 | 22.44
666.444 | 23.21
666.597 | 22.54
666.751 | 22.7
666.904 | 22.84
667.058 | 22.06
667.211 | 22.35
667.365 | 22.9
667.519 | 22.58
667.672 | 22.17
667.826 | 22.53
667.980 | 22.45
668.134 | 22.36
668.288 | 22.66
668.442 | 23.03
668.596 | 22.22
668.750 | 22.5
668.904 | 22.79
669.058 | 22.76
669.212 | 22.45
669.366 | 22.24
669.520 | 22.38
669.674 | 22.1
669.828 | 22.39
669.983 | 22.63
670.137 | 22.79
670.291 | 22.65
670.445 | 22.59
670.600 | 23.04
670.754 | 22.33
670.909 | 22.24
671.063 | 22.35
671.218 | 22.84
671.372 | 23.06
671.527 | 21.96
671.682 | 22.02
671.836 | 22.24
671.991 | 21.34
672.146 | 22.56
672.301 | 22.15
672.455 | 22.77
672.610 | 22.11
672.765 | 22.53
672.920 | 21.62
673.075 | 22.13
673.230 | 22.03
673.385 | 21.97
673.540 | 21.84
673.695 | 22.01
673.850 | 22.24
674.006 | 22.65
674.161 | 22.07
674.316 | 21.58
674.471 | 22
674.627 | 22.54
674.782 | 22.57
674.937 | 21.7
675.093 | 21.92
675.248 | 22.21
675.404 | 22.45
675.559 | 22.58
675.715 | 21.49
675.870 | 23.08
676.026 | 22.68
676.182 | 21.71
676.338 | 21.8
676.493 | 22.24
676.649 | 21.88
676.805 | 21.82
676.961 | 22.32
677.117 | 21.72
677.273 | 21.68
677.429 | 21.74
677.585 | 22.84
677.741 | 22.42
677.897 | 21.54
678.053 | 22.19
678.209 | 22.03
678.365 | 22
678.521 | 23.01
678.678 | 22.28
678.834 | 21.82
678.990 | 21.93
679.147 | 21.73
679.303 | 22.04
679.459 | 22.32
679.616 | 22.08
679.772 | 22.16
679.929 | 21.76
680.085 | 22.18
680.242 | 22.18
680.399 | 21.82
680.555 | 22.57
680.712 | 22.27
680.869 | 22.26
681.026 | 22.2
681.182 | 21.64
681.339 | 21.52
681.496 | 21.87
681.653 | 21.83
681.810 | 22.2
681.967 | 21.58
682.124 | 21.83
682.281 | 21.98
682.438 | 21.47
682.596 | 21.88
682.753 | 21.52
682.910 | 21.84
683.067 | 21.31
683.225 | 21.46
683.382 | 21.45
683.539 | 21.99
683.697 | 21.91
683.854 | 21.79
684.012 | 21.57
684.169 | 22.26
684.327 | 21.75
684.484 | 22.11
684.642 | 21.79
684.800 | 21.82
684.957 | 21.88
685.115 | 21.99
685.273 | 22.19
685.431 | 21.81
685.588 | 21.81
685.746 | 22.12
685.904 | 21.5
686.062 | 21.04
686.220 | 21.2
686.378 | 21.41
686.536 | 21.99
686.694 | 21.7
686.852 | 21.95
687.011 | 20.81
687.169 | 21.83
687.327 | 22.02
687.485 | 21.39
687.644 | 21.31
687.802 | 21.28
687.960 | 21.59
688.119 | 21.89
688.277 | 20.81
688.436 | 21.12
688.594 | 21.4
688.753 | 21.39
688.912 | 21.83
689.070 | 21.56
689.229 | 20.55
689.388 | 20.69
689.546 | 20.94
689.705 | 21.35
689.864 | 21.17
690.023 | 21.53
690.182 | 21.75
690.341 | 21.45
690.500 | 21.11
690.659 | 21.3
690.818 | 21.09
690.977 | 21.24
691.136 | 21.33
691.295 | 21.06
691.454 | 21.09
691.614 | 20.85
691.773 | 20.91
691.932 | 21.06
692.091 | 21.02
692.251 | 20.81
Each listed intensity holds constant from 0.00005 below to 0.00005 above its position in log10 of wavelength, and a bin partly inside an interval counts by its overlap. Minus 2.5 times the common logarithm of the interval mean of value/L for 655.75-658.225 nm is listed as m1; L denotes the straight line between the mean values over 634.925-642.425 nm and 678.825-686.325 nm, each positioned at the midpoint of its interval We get 0.137 mag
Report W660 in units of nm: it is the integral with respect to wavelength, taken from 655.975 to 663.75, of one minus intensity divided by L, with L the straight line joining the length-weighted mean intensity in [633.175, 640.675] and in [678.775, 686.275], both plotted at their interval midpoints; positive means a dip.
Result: 0.28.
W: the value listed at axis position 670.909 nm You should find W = 22.24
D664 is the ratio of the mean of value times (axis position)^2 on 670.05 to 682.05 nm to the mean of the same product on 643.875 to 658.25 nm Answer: 1.05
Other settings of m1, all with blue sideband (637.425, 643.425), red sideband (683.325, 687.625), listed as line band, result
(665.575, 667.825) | 0.002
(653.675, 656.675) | 0.101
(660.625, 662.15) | 0.005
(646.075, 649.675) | 0.004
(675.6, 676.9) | 0.004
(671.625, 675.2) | 0.009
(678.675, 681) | -0.004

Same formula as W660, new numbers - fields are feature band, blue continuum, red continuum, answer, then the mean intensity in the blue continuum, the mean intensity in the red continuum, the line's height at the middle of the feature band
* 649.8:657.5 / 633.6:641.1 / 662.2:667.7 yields 0.37 nm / 24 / 22.8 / 23.3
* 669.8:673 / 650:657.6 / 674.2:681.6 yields -0.04 nm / 22.1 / 22.1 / 22.1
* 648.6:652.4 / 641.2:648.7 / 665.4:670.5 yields 0.03 nm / 23.7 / 22.6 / 23.4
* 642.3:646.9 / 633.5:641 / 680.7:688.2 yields -0.02 nm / 24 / 21.7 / 23.7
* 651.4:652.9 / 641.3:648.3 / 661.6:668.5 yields 0.02 nm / 23.7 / 22.7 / 23.4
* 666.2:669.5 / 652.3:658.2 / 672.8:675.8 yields -0.09 nm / 21.7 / 22.1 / 22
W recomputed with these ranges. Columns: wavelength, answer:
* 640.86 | 23.78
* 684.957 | 21.88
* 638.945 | 23.54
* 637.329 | 23.41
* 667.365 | 22.9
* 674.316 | 21.58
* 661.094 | 22.56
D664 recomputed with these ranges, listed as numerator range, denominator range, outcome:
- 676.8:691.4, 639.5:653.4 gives 1.03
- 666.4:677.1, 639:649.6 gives 1.02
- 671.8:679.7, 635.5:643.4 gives 1.03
